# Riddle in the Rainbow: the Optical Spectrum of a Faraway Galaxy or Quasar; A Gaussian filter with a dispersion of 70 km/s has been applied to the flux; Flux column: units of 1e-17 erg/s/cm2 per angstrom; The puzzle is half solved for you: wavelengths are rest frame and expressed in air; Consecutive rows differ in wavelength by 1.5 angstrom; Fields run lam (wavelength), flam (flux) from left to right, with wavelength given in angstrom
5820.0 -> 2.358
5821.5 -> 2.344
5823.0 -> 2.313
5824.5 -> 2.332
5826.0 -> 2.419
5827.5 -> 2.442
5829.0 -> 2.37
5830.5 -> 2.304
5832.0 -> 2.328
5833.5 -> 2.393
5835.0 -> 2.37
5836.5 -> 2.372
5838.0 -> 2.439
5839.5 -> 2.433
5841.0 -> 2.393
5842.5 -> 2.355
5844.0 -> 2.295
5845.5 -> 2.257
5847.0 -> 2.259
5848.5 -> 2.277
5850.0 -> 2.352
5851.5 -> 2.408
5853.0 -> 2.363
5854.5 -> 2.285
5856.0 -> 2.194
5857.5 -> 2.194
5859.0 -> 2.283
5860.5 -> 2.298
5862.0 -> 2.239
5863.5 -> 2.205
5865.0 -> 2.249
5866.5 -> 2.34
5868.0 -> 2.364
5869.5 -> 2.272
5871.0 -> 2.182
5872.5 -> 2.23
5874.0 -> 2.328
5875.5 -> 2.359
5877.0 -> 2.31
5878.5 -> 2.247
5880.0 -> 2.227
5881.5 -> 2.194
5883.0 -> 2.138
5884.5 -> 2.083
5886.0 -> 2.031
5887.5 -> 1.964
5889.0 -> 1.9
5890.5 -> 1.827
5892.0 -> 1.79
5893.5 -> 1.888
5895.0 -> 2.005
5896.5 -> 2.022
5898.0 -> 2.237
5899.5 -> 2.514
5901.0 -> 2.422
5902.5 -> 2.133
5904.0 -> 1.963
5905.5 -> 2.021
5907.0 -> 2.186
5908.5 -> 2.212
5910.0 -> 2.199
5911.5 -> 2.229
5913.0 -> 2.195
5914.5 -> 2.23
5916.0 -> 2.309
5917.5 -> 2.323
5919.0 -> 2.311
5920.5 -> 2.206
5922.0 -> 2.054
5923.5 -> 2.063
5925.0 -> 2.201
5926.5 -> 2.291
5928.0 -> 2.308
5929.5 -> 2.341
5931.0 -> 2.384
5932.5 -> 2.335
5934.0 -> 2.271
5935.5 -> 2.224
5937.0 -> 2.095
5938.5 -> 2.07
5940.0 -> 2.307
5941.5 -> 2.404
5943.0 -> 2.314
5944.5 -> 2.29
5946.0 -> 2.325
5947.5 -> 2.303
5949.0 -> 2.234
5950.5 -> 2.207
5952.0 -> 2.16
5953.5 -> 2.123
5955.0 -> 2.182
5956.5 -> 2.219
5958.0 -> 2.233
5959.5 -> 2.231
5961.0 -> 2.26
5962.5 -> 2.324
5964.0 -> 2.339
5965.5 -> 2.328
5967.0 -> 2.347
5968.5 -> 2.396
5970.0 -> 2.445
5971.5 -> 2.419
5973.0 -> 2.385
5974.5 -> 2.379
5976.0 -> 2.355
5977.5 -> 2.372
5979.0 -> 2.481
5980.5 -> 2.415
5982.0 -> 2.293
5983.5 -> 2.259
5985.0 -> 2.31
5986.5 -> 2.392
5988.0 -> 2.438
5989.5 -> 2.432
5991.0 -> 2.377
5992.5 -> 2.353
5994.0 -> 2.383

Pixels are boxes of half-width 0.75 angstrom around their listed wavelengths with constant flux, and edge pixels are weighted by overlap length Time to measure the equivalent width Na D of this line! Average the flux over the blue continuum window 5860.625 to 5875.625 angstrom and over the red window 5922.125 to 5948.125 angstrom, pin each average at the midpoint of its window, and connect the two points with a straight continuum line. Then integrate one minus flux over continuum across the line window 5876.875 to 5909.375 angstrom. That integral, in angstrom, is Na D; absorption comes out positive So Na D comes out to 2.4 angstrom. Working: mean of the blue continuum 2.27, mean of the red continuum 2.26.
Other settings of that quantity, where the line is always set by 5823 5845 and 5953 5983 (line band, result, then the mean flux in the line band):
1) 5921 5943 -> 0.9 angstrom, 2.24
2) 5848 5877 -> 0.9 angstrom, 2.29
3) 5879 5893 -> 2.0 angstrom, 2.02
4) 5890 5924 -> 2.9 angstrom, 2.15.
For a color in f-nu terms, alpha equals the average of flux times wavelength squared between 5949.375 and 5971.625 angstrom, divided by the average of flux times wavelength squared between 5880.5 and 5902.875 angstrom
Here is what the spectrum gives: 1.12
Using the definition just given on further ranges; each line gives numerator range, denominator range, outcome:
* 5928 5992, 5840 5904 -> 1.08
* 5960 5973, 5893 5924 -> 1.10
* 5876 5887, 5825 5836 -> 0.93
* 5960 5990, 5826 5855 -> 1.05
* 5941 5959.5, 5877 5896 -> 1.13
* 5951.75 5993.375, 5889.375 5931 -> 1.10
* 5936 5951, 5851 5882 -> 1.02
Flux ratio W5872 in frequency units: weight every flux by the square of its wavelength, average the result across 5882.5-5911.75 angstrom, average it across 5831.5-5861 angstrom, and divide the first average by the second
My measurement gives 0.91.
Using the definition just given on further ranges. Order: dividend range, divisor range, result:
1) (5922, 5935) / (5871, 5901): 1.08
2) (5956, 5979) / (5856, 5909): 1.11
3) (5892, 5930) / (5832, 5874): 0.97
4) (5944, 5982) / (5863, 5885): 1.06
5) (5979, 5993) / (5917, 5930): 1.09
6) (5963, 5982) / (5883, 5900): 1.21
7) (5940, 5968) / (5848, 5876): 1.03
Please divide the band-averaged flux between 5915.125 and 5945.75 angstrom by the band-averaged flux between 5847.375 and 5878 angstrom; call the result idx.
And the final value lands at 0.99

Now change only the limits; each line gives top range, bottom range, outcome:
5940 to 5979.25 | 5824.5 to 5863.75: 0.99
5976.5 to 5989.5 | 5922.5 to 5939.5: 1.06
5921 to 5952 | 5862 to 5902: 1.04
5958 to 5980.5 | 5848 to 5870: 1.03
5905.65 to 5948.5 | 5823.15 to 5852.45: 0.95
